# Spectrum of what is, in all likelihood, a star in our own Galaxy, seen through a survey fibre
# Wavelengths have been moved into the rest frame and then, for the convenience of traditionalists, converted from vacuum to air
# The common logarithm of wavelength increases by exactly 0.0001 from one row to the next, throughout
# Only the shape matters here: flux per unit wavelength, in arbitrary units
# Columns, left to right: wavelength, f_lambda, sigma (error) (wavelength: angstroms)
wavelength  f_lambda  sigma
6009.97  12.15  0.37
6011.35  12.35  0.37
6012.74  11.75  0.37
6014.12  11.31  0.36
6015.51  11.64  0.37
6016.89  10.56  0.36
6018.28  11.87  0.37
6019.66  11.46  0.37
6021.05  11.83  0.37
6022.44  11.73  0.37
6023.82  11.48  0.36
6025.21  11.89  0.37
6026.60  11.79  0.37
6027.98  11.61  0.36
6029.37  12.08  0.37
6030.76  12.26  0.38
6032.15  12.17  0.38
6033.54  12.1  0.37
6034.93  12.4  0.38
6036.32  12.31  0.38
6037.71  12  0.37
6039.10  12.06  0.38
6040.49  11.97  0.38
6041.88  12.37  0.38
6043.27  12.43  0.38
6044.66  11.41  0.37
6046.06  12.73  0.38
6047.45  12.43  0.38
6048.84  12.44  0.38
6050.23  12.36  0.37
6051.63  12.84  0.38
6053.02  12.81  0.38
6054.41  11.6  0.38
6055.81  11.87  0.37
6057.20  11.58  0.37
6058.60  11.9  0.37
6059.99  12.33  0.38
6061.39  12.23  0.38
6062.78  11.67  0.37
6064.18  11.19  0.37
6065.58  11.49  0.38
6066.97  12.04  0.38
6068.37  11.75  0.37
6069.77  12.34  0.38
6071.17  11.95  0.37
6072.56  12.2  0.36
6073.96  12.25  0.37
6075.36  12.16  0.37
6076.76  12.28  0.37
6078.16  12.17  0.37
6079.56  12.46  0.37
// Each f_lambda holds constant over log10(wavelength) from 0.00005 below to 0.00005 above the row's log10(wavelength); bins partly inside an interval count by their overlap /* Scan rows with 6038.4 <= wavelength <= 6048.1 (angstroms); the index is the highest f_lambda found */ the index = 12.73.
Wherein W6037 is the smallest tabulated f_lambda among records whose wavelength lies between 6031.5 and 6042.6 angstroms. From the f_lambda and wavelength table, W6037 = 11.97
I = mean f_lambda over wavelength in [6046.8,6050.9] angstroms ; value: 12.4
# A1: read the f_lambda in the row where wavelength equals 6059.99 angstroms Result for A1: 12.33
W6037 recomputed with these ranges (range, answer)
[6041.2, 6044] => 12.37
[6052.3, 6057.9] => 11.58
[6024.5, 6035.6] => 11.61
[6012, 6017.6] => 10.56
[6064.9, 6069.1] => 11.49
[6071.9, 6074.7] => 12.2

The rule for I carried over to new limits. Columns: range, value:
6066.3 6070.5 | 12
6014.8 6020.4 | 11.4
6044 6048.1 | 12.2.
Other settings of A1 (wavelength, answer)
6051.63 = 12.84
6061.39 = 12.23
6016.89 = 10.56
